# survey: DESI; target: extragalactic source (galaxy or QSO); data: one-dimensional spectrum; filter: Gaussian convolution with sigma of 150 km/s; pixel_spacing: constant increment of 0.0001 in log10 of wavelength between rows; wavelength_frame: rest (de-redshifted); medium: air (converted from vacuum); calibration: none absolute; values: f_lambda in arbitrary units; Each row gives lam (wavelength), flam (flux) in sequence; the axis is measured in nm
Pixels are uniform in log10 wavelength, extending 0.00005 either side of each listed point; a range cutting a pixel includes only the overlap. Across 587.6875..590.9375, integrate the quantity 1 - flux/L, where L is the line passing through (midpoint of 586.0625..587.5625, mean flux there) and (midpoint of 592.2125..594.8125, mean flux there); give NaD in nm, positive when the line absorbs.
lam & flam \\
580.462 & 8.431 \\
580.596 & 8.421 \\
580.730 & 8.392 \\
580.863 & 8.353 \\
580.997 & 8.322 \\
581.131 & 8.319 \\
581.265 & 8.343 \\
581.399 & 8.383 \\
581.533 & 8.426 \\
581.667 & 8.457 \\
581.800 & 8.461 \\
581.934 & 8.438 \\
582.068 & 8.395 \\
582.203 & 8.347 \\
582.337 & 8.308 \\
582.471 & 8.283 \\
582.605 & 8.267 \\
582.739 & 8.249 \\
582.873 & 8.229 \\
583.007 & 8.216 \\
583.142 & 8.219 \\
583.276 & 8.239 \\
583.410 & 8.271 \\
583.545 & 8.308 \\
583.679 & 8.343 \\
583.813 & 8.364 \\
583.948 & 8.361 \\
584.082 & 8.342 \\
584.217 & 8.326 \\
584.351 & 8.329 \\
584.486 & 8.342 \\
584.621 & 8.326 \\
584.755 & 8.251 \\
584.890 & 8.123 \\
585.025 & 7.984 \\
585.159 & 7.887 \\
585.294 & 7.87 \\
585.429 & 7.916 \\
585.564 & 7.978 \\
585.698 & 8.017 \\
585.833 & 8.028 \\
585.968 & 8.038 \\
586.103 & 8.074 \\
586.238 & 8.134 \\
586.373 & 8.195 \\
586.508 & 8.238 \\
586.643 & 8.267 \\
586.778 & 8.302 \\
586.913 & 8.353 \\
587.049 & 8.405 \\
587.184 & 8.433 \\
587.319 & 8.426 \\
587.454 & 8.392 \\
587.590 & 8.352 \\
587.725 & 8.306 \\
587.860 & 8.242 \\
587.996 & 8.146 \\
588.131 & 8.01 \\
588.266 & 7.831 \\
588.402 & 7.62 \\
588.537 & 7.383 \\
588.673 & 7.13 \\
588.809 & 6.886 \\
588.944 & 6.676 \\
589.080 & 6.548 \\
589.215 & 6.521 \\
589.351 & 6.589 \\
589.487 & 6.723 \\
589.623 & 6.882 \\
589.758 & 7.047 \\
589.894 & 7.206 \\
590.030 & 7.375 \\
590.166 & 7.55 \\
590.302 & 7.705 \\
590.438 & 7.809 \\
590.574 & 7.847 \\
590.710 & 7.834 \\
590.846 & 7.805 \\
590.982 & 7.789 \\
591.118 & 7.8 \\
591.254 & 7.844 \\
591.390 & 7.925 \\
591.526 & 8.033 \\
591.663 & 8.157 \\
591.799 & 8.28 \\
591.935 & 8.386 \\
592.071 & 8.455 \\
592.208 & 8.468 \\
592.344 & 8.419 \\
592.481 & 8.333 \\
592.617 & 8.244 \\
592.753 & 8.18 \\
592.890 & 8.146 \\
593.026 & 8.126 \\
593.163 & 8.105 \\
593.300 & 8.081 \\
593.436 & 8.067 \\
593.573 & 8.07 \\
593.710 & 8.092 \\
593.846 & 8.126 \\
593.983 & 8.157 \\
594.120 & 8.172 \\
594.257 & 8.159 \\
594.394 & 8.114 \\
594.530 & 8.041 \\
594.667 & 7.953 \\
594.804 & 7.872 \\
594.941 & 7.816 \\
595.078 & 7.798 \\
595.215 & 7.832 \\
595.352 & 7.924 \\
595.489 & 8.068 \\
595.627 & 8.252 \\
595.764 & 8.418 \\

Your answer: 0.33 nm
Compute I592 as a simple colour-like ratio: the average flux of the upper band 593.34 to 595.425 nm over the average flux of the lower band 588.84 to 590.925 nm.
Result 1.11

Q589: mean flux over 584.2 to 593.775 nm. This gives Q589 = 7.91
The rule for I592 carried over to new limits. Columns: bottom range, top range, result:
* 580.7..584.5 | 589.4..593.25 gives 0.94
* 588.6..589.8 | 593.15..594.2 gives 1.20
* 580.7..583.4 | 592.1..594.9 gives 0.98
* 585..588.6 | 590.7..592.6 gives 1.00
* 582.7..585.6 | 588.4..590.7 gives 0.87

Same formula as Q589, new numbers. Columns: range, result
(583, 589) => 8.09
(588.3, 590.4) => 7.08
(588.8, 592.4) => 7.59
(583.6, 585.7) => 8.18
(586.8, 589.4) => 7.71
